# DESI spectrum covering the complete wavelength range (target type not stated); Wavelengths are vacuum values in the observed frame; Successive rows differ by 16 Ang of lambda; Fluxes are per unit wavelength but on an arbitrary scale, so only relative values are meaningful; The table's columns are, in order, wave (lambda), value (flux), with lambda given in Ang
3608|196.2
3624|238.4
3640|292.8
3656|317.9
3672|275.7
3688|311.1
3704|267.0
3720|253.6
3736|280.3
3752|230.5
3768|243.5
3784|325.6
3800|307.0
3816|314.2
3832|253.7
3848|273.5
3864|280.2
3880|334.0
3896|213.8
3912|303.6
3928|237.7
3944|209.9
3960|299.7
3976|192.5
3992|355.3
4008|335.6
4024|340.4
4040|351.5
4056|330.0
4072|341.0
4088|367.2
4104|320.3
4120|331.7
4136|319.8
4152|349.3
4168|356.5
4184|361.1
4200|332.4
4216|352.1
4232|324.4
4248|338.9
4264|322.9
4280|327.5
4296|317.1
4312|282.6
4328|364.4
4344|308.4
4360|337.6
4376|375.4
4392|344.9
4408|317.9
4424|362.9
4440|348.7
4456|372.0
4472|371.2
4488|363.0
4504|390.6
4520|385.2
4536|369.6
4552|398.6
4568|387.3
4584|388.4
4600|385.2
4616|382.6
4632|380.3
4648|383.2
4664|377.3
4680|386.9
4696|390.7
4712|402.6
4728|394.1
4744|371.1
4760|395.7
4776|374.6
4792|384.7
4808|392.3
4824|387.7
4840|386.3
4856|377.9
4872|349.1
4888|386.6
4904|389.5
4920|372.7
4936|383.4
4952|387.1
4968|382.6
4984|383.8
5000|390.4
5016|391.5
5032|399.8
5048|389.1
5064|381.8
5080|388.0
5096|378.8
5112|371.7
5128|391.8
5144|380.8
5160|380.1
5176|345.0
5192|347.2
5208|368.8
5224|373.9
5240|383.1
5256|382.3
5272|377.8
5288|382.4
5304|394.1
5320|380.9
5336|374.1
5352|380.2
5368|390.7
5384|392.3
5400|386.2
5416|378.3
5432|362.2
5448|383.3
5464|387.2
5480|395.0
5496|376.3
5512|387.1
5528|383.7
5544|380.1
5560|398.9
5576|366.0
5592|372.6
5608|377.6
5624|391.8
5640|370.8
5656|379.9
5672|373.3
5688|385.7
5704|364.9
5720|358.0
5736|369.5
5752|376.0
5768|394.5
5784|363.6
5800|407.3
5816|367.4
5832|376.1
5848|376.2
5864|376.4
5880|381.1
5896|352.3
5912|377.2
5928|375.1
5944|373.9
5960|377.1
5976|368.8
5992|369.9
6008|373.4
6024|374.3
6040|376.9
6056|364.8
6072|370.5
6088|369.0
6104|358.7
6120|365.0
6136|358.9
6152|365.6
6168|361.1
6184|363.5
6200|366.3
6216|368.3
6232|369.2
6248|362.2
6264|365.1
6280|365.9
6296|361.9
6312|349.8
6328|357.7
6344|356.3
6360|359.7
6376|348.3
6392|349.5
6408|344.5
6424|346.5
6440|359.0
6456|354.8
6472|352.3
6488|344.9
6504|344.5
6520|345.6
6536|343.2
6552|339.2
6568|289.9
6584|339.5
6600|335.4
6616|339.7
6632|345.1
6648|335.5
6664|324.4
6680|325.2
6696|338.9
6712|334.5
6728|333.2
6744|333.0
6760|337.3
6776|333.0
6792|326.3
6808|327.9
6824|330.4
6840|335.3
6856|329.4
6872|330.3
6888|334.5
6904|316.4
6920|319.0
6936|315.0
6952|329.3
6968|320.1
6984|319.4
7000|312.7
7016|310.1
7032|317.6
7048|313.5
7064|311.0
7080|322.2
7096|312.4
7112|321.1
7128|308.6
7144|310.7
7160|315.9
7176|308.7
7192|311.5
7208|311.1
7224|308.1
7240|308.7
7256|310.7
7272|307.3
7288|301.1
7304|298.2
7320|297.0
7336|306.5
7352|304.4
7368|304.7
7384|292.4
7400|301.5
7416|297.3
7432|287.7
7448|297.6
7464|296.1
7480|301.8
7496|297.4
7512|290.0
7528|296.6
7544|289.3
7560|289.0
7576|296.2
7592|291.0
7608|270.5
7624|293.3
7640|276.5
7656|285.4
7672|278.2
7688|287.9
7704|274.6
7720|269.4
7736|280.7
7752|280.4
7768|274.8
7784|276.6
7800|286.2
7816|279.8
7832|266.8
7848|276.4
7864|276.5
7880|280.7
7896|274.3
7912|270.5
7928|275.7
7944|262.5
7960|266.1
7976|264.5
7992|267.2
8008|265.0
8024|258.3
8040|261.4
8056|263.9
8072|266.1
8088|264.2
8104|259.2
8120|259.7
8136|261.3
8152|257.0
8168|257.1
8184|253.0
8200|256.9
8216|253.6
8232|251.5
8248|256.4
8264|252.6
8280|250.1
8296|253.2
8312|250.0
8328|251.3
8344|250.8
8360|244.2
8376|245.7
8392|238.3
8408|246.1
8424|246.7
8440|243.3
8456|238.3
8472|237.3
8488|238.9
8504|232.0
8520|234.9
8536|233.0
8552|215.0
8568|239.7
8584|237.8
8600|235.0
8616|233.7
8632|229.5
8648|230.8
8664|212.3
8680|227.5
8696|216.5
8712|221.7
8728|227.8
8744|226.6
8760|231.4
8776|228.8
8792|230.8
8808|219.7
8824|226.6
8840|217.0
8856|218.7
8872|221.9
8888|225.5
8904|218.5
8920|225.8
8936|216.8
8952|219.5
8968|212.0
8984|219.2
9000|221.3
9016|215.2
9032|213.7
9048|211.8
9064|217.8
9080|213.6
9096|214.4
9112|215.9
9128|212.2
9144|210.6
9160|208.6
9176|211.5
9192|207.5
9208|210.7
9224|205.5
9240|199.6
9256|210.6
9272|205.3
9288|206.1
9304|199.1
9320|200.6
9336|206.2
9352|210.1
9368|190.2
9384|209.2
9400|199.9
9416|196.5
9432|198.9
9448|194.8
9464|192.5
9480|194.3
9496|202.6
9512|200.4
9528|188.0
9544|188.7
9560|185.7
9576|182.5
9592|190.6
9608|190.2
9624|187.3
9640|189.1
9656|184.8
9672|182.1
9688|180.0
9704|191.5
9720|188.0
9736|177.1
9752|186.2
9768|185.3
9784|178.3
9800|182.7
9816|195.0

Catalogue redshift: 0.001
